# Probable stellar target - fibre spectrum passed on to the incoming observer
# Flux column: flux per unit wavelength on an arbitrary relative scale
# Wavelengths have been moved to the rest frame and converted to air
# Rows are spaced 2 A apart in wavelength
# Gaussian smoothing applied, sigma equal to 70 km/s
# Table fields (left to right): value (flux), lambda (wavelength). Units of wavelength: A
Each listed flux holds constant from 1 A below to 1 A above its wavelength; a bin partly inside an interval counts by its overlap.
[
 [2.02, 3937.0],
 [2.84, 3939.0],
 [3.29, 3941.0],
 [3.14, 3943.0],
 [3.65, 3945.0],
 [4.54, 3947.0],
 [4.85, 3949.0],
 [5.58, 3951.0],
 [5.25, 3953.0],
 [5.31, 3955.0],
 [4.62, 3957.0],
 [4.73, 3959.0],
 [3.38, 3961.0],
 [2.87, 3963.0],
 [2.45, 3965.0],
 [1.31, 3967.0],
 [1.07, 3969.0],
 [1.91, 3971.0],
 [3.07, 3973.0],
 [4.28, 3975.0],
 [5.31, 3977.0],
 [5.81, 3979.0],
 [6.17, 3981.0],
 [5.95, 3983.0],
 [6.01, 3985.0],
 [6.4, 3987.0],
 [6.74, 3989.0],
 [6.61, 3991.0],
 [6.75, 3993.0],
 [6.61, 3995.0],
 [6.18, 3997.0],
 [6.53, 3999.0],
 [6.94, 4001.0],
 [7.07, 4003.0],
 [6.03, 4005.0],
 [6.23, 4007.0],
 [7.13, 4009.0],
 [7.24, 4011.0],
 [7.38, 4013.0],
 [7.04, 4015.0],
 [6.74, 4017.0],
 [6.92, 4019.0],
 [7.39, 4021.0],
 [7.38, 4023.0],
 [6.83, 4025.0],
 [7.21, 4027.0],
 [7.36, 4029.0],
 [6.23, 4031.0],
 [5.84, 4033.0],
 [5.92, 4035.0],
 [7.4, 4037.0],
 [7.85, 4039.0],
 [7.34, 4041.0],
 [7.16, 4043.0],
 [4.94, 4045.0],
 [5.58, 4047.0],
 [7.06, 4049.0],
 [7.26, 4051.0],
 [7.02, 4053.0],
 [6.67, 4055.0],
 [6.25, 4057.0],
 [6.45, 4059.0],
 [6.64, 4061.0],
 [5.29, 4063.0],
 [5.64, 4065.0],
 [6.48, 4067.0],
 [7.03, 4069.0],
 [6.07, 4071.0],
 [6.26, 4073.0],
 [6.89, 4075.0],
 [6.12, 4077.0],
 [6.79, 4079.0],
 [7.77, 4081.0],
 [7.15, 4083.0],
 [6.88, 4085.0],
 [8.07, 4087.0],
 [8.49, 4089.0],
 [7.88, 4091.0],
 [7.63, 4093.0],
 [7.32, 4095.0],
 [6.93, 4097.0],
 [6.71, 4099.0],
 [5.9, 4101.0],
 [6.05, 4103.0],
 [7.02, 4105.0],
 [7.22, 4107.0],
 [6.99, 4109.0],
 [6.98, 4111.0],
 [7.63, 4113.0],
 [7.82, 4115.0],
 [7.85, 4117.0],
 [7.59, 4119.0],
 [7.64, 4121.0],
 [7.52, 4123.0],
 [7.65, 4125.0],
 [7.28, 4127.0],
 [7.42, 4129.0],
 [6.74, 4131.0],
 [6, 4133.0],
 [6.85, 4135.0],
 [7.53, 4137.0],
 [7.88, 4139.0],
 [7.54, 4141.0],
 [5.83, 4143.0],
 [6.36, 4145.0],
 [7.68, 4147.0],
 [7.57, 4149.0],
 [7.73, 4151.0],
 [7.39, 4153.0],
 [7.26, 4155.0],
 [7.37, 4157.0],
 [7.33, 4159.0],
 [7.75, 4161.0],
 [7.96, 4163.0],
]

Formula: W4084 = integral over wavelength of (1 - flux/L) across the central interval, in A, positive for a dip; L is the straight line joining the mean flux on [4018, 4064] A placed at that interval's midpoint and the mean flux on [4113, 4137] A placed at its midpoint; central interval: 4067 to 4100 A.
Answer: -0.4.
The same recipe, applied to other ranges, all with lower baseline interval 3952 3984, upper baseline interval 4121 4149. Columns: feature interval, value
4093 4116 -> -1.5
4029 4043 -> -4.2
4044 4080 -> -3.8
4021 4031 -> -4.1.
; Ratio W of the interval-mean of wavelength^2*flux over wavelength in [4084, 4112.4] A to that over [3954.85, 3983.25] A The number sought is 2.01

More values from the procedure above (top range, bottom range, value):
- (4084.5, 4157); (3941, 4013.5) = 1.52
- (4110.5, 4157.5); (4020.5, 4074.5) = 1.15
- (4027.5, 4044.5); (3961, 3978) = 2.51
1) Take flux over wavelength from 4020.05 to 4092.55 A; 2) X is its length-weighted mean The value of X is 6.8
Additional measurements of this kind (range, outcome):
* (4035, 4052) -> 6.77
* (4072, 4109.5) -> 7.06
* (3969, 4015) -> 5.93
